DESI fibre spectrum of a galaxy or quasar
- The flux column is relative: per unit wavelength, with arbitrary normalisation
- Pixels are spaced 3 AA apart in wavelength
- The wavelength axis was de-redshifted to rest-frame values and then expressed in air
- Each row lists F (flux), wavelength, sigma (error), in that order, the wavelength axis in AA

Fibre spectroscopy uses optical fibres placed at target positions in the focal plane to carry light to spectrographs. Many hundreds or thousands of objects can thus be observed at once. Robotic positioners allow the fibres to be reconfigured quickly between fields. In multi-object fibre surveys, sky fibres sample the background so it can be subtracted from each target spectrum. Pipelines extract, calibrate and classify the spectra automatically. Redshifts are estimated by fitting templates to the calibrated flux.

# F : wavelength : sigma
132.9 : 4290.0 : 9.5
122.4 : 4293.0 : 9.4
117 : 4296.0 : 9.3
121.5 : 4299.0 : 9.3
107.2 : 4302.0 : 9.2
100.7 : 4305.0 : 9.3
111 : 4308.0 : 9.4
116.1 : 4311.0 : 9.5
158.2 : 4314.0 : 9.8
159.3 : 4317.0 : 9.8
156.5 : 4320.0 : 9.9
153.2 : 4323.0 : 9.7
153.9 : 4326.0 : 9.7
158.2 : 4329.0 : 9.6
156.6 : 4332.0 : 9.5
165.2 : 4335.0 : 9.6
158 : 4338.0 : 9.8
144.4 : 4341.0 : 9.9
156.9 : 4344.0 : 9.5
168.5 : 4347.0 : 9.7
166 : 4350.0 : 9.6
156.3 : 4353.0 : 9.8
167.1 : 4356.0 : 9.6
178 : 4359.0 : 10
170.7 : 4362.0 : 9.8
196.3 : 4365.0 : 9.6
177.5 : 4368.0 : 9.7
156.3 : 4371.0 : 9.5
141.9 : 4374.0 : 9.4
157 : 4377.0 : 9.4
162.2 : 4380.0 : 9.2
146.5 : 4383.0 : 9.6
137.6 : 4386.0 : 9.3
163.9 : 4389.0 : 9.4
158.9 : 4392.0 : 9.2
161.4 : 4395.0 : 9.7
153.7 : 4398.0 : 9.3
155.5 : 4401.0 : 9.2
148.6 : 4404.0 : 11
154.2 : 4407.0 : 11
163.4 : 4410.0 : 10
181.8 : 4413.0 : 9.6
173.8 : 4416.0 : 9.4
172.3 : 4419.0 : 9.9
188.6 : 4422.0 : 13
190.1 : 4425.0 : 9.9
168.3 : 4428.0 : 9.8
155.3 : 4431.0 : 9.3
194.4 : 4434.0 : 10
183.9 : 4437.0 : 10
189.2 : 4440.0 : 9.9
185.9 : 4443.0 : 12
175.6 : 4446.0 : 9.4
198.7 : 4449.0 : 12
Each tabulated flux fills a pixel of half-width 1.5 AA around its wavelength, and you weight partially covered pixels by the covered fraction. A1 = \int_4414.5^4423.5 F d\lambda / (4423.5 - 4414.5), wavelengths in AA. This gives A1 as 178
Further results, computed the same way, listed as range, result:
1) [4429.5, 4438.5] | 178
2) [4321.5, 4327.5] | 154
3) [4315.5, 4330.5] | 156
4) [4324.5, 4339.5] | 158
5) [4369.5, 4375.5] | 149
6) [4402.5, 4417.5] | 164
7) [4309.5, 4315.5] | 137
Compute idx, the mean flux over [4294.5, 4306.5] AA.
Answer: 112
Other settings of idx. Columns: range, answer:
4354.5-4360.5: 173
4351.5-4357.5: 162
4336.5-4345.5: 153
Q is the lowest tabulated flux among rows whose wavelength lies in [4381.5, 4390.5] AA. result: 137.6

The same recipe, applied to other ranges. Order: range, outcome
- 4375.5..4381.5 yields 157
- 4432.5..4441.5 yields 183.9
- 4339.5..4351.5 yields 144.4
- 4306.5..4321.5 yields 111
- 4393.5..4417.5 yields 148.6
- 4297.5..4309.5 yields 100.7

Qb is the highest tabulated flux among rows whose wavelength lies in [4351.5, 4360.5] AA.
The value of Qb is 178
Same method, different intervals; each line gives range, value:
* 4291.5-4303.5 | 122.4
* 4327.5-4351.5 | 168.5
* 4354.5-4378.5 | 196.3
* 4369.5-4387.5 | 162.2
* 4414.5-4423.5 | 188.6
